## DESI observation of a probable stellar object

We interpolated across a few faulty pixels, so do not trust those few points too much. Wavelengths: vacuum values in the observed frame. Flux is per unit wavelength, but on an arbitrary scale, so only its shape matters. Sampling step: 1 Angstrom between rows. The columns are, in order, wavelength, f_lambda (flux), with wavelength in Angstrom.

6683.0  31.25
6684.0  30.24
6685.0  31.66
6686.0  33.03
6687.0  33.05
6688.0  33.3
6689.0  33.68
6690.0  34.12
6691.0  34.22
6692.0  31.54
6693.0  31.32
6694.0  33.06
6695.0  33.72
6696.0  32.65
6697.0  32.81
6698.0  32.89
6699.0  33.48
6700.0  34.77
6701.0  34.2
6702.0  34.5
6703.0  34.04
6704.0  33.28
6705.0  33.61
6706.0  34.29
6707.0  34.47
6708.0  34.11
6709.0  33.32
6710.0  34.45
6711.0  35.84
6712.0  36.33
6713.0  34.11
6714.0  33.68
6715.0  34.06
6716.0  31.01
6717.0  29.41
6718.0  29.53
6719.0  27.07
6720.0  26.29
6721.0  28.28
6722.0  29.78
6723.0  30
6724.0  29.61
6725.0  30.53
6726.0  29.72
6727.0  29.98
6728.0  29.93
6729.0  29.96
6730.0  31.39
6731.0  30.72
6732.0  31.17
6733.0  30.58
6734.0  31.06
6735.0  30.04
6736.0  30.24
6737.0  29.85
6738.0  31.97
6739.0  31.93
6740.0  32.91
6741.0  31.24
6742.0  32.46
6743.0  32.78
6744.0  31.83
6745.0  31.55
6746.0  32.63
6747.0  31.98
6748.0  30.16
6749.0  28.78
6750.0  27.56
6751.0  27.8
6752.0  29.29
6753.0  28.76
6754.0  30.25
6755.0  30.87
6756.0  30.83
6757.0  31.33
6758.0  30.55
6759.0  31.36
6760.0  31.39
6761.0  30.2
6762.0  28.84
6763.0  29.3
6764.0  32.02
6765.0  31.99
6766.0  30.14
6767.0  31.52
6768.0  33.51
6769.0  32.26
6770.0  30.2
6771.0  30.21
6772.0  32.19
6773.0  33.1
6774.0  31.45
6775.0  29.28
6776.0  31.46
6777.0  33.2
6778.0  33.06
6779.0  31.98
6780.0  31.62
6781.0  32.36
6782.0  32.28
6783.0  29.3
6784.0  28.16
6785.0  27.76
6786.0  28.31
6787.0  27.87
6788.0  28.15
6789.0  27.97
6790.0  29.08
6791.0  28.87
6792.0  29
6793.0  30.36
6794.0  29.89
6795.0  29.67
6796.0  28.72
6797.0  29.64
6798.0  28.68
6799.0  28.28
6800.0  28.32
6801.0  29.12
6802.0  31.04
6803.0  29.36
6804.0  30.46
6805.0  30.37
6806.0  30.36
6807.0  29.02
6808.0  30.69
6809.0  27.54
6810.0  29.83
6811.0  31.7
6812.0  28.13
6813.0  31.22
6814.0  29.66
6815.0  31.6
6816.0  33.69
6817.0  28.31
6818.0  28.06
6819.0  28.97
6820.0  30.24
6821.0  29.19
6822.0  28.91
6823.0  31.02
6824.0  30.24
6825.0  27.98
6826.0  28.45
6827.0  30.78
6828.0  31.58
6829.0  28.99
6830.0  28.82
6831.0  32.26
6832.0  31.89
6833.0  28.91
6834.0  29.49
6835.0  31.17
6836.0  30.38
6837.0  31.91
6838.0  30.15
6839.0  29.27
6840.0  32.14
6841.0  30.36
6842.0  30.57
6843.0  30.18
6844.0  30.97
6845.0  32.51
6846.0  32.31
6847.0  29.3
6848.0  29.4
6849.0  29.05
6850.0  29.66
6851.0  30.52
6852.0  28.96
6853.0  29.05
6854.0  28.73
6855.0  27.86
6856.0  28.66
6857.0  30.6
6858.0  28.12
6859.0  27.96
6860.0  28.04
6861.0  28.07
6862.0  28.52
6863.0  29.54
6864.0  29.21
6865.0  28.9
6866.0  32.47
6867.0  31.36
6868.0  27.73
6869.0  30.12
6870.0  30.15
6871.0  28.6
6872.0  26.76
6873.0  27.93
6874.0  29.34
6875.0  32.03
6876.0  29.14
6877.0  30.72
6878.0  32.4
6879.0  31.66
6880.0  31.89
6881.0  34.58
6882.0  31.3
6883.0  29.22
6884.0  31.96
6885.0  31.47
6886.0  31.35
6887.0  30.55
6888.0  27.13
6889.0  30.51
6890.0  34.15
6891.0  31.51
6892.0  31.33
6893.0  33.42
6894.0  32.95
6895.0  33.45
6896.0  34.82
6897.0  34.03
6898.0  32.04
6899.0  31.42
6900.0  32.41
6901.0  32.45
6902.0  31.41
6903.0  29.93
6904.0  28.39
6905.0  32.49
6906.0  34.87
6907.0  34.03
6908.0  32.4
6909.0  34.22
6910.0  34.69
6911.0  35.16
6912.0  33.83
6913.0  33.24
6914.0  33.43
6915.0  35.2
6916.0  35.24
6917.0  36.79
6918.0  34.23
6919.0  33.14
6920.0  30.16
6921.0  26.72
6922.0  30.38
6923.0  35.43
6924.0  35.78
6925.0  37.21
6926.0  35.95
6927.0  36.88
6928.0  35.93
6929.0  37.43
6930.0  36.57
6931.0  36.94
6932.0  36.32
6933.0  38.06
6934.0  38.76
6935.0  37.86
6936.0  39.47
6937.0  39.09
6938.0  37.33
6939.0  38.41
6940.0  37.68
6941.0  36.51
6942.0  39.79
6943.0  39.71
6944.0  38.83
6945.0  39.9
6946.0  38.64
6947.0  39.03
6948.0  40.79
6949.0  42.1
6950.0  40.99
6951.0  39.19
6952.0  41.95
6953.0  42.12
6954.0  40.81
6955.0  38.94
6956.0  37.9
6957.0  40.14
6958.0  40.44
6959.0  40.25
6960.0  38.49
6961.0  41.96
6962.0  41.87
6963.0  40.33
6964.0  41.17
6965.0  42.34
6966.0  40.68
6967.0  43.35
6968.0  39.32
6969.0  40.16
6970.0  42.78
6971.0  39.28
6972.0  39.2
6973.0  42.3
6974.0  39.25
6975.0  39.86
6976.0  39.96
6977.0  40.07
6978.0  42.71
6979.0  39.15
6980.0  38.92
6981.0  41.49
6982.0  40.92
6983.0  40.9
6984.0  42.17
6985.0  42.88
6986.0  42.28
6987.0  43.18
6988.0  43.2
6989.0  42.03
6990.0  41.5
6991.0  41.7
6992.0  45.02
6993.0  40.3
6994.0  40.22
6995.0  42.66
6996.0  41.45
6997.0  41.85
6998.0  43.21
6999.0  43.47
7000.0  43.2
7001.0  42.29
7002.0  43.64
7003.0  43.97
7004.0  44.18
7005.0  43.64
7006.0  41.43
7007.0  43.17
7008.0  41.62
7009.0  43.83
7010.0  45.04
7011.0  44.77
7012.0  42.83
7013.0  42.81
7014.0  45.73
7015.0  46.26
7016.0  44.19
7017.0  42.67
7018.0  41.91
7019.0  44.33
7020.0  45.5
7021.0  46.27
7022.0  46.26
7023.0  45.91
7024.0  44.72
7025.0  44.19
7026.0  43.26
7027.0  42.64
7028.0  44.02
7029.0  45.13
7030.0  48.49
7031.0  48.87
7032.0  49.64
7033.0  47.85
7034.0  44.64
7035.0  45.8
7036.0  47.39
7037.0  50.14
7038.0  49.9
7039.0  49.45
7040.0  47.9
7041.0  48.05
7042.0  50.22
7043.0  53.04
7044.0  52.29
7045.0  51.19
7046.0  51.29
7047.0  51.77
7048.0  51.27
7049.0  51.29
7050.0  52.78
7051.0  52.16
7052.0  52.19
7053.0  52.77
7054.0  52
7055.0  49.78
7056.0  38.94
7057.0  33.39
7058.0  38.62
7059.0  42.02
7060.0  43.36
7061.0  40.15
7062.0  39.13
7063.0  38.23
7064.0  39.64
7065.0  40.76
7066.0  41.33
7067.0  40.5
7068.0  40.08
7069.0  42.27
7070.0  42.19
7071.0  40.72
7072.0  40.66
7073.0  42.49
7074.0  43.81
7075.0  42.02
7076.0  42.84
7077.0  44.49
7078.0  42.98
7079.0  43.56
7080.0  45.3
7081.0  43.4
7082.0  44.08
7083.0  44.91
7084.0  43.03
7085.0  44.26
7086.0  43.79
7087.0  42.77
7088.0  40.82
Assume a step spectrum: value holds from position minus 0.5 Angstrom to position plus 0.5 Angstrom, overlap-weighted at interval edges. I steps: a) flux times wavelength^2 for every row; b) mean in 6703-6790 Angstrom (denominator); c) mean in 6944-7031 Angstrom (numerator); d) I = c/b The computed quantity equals 1.46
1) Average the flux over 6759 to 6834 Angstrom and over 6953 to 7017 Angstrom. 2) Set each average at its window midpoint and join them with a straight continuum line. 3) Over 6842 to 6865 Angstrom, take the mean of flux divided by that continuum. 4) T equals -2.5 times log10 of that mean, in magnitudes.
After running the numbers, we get 0.15 mag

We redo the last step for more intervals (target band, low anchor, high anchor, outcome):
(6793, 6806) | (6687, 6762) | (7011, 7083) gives 0.179 mag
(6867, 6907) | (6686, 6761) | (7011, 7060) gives 0.259 mag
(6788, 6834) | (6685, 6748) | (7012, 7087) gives 0.203 mag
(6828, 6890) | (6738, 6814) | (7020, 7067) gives 0.174 mag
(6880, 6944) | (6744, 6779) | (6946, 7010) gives 0.124 mag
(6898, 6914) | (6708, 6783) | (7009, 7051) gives 0.222 mag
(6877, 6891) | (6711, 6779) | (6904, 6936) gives 0.087 mag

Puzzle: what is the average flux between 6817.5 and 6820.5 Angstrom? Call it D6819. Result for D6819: 29.1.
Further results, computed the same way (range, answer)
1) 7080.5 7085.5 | 43.9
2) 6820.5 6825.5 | 29.5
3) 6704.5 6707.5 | 34.1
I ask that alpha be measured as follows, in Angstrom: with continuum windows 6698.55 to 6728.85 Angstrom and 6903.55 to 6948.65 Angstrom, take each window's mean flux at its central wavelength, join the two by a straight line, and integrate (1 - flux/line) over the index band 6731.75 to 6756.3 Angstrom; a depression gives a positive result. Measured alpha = 1.4 Angstrom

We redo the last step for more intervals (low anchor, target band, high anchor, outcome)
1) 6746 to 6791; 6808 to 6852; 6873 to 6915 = 1.6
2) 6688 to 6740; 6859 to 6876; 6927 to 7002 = 3.6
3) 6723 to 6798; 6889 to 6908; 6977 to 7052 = 3.0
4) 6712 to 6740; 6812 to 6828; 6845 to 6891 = 0.2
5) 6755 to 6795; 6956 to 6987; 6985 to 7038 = 0.8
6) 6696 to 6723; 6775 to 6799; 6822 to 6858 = 1.0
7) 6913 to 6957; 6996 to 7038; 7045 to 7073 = -2.6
